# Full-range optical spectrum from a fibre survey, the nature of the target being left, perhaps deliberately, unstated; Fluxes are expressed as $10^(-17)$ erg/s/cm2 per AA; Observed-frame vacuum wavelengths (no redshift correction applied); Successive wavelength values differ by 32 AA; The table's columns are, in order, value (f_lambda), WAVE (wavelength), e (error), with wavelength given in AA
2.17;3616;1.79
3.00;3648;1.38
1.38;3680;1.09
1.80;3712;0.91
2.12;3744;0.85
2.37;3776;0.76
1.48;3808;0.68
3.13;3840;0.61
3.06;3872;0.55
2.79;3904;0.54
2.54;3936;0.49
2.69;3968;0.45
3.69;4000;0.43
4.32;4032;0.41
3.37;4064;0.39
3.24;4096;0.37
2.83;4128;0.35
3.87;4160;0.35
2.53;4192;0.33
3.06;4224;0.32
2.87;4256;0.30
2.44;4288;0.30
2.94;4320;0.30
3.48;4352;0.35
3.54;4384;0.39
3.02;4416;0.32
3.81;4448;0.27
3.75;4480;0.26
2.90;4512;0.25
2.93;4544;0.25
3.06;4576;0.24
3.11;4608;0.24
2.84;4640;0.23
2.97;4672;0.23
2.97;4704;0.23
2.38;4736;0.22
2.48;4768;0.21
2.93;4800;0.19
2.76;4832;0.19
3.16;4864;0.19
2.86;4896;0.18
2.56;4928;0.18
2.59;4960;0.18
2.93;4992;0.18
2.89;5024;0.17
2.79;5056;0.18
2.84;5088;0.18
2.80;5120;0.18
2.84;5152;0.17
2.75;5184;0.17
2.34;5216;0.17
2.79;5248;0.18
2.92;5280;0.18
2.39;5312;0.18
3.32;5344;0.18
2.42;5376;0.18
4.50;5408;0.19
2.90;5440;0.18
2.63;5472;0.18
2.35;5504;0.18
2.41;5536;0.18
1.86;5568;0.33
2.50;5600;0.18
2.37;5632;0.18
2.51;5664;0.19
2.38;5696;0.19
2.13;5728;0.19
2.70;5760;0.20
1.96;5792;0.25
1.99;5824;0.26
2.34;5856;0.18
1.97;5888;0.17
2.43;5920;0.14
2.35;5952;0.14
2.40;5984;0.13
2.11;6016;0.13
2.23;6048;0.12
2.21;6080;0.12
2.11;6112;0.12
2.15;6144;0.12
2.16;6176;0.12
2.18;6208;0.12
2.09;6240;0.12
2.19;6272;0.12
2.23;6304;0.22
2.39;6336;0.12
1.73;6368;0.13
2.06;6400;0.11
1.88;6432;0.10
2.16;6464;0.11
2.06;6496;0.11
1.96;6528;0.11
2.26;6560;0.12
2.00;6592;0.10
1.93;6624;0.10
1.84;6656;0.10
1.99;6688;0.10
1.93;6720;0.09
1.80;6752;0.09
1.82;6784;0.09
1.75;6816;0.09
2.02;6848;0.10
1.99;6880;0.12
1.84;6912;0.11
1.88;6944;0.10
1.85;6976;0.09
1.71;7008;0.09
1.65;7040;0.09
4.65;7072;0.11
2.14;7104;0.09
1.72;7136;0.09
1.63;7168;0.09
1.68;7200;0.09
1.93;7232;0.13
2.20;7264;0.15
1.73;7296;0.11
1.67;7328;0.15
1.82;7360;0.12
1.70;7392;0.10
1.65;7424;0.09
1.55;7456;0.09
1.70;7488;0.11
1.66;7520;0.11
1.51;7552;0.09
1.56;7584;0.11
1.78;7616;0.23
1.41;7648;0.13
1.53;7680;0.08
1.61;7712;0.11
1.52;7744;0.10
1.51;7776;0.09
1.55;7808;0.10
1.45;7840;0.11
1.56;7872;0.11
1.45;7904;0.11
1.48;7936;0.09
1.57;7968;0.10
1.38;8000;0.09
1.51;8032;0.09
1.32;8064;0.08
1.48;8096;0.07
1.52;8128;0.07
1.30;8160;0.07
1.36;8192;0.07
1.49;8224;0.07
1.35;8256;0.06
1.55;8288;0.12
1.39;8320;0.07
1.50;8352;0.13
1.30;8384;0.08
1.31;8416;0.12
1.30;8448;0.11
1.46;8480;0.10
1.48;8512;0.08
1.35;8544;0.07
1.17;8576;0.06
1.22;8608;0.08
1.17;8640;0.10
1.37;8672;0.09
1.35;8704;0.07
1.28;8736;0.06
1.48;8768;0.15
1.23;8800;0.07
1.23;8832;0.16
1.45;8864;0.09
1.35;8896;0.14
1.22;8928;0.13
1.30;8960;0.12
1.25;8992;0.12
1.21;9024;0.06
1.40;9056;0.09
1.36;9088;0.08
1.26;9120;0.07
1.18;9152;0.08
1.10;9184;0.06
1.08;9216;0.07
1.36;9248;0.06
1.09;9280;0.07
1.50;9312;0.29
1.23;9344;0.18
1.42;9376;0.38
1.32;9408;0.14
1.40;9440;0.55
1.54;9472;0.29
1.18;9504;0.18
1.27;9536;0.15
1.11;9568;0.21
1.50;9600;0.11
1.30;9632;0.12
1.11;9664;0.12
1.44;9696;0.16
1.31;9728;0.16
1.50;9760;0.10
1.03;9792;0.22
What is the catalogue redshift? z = 0.08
